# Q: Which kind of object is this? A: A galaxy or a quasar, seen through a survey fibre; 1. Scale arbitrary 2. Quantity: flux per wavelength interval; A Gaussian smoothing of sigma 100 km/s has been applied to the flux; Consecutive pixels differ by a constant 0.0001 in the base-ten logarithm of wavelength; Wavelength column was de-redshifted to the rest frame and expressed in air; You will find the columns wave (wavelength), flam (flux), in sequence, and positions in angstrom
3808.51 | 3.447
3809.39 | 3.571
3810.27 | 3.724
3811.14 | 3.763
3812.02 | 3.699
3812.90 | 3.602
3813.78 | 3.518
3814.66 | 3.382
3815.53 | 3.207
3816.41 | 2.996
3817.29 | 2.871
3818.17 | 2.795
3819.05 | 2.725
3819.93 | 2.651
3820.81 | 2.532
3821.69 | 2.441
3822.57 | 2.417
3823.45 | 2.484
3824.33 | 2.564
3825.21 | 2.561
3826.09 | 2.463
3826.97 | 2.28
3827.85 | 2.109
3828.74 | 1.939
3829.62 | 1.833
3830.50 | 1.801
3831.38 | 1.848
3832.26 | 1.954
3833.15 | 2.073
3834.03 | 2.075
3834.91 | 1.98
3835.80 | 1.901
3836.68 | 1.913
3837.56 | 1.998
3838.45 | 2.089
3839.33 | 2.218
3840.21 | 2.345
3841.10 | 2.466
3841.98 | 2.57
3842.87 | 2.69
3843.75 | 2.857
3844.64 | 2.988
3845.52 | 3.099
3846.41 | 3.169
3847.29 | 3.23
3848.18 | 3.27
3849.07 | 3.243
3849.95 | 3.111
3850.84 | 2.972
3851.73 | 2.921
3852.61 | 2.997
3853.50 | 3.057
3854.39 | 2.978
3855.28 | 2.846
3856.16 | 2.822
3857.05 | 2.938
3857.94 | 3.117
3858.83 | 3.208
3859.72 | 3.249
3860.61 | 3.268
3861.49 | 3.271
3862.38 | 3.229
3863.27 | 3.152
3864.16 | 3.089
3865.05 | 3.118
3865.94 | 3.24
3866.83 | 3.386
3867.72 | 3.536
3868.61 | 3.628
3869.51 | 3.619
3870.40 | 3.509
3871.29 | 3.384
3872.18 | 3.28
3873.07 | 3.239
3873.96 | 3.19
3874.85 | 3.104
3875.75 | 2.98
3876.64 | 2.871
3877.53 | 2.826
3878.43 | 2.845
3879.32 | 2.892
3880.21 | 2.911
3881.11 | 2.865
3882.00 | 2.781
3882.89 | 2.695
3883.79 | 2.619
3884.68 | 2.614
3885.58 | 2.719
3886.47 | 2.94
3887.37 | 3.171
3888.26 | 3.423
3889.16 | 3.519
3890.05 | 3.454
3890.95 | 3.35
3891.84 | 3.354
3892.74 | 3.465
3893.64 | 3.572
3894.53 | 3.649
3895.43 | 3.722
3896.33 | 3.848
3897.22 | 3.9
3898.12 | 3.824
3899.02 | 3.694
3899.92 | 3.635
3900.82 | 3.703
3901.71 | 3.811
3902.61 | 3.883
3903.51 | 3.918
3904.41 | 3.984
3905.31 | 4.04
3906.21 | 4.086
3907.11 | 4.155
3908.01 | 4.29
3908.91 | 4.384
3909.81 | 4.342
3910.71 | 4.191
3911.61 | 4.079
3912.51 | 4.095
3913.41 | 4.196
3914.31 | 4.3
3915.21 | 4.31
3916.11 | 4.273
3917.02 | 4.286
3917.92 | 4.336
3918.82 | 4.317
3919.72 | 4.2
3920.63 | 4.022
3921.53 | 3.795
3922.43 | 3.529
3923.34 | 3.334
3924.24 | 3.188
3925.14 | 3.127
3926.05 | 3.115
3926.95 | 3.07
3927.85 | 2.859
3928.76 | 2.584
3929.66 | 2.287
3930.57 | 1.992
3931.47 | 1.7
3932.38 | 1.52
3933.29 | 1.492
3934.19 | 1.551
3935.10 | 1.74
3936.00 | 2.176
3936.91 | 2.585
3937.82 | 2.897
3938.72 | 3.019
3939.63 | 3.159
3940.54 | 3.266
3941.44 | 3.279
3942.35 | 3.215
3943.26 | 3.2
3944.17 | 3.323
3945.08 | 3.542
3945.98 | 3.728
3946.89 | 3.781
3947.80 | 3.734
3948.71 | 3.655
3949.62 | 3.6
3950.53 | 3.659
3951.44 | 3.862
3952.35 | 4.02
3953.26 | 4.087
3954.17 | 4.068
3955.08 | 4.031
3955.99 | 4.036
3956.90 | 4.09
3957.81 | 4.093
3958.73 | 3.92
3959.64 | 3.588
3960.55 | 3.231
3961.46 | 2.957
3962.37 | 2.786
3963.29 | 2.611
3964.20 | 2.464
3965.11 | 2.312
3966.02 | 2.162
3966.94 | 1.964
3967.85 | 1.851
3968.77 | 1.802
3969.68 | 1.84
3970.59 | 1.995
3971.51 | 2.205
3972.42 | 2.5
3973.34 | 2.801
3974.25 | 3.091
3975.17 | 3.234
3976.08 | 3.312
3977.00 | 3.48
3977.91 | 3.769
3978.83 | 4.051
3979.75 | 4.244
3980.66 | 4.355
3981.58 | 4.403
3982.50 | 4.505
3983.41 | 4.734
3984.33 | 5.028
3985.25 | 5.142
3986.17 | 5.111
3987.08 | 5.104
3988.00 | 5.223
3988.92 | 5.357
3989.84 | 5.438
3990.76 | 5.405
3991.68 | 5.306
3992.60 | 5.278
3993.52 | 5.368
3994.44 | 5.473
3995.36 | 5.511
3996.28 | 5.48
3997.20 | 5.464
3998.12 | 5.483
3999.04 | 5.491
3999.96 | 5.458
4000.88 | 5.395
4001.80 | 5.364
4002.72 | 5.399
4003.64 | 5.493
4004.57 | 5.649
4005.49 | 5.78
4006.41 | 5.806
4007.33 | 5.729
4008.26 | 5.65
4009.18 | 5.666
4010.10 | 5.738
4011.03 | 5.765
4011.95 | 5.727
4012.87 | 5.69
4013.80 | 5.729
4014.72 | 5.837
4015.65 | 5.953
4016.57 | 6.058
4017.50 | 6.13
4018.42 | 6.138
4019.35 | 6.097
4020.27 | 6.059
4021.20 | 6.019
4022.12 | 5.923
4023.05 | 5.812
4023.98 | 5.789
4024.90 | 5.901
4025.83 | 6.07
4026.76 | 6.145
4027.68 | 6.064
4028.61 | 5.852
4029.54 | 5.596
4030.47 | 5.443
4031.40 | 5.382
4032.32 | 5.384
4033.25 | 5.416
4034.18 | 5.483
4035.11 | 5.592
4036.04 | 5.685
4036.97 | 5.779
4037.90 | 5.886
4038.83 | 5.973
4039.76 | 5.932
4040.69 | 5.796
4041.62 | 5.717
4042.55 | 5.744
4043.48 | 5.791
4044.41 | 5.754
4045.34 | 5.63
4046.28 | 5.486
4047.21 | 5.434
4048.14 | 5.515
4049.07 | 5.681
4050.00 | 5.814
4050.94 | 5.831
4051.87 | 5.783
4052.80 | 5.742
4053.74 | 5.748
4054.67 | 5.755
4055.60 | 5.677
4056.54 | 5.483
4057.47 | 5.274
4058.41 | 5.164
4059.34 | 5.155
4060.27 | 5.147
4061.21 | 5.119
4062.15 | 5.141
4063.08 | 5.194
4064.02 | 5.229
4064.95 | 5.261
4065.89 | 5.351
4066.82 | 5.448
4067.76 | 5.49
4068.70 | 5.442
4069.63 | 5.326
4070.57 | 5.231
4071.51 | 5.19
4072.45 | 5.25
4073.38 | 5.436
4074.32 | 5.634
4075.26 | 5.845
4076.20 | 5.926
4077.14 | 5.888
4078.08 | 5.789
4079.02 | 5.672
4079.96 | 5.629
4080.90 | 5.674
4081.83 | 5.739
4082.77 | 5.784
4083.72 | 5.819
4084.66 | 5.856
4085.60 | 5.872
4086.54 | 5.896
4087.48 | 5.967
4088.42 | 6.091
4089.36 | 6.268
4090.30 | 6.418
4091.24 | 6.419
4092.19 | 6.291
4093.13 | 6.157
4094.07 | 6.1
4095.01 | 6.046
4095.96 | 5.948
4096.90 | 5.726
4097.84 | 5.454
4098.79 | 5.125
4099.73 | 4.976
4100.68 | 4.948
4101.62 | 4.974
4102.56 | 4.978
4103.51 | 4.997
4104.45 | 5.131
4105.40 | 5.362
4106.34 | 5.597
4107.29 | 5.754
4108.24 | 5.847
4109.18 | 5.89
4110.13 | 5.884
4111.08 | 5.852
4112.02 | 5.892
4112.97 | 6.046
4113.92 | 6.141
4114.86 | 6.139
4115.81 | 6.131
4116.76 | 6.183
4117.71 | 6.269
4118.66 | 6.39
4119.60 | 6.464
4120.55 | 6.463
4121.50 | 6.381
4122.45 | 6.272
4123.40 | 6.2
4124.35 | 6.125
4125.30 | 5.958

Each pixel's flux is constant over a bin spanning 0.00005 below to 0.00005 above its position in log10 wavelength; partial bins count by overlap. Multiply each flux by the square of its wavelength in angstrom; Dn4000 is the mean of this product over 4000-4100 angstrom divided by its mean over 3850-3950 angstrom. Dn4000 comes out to 1.85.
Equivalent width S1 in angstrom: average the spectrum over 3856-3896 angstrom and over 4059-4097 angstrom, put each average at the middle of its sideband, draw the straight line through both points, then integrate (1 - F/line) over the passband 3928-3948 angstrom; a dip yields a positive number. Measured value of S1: 6.3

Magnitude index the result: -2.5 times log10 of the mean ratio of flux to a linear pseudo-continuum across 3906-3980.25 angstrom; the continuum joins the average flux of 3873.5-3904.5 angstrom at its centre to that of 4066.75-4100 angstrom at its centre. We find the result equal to 0.20 mag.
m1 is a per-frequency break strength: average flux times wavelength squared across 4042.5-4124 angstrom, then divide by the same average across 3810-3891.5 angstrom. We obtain 2.2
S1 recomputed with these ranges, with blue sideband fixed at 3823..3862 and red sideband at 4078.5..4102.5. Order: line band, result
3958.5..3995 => 5.2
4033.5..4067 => -1.9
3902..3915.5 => -2.7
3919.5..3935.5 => 4.2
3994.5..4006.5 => -2.3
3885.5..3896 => -0.5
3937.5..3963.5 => 2.9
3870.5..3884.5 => 0.4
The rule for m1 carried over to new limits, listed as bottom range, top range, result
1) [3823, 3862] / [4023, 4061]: 2.40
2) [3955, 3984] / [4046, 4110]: 1.85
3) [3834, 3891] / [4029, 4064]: 2.06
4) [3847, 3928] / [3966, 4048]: 1.57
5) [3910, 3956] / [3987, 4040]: 1.76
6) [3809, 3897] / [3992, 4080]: 2.11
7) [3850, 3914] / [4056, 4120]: 1.85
